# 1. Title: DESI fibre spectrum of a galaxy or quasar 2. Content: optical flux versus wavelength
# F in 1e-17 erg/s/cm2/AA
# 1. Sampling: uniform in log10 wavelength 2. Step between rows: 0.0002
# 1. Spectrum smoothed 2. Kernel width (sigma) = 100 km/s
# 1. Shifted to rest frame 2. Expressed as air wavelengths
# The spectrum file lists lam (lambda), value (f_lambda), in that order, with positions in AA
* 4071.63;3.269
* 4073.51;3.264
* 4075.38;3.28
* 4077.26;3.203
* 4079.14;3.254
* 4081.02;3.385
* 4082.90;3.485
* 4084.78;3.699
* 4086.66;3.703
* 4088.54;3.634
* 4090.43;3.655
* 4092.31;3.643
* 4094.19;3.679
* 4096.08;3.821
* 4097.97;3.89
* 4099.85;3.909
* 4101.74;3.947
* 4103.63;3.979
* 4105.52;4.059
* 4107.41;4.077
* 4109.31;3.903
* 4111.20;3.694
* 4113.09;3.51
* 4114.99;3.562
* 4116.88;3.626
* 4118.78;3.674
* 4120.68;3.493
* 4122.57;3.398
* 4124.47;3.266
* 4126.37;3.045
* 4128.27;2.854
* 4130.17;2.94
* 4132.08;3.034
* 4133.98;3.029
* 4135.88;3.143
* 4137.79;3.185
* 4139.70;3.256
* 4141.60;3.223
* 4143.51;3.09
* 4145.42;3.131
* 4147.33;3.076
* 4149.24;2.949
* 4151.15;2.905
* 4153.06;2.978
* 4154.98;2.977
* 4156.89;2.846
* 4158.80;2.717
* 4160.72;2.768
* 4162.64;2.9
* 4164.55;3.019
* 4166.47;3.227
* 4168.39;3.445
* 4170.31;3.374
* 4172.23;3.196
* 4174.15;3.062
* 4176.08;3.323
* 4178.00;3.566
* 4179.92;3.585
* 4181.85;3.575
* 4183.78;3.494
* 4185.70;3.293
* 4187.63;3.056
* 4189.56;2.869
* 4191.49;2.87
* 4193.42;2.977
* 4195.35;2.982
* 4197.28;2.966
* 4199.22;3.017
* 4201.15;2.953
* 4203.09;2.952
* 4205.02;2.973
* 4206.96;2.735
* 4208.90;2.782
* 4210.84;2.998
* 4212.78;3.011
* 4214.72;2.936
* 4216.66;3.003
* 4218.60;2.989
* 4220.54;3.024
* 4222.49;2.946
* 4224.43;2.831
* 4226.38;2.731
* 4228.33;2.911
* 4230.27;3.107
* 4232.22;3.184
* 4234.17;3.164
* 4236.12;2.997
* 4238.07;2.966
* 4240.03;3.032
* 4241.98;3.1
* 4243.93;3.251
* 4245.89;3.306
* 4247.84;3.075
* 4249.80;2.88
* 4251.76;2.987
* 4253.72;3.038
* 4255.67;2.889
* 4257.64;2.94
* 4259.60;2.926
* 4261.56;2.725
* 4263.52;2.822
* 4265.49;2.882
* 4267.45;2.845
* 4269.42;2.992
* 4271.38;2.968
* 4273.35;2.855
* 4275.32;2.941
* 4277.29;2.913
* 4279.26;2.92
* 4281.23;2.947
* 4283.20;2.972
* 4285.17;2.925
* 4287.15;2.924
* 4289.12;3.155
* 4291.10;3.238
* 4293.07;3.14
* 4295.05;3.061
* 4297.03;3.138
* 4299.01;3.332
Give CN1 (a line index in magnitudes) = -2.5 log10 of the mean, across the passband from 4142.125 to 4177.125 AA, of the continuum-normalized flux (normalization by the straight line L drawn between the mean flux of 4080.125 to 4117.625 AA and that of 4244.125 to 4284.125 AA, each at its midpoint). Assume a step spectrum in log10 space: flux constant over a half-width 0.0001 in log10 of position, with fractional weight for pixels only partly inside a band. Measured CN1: 0.13 mag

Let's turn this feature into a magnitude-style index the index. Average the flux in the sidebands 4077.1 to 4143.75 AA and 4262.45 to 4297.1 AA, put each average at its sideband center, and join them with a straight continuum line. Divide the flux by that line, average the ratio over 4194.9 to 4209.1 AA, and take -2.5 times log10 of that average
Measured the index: 0.10 mag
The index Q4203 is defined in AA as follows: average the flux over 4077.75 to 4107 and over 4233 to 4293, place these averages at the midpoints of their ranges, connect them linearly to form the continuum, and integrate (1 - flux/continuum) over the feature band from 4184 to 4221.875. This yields 3.1 AA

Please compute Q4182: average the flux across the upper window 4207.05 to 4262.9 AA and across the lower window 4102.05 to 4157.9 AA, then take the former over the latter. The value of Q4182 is 0.90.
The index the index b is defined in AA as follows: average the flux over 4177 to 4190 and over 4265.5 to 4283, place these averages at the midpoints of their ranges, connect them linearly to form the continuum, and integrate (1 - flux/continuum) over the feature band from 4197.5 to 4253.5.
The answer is 2.9 AA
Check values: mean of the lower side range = 3.37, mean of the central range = 2.99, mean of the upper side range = 2.92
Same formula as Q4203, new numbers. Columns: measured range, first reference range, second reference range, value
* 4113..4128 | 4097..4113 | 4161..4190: 1.4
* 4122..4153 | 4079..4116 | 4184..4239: 3.4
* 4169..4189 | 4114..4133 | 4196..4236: -1.6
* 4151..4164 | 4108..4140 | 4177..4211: 1.4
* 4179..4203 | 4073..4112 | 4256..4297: 1.2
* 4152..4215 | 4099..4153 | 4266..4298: 3.2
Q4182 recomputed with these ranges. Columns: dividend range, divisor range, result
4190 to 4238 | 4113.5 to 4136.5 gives 0.91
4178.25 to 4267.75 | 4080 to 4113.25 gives 0.80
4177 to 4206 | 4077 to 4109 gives 0.84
